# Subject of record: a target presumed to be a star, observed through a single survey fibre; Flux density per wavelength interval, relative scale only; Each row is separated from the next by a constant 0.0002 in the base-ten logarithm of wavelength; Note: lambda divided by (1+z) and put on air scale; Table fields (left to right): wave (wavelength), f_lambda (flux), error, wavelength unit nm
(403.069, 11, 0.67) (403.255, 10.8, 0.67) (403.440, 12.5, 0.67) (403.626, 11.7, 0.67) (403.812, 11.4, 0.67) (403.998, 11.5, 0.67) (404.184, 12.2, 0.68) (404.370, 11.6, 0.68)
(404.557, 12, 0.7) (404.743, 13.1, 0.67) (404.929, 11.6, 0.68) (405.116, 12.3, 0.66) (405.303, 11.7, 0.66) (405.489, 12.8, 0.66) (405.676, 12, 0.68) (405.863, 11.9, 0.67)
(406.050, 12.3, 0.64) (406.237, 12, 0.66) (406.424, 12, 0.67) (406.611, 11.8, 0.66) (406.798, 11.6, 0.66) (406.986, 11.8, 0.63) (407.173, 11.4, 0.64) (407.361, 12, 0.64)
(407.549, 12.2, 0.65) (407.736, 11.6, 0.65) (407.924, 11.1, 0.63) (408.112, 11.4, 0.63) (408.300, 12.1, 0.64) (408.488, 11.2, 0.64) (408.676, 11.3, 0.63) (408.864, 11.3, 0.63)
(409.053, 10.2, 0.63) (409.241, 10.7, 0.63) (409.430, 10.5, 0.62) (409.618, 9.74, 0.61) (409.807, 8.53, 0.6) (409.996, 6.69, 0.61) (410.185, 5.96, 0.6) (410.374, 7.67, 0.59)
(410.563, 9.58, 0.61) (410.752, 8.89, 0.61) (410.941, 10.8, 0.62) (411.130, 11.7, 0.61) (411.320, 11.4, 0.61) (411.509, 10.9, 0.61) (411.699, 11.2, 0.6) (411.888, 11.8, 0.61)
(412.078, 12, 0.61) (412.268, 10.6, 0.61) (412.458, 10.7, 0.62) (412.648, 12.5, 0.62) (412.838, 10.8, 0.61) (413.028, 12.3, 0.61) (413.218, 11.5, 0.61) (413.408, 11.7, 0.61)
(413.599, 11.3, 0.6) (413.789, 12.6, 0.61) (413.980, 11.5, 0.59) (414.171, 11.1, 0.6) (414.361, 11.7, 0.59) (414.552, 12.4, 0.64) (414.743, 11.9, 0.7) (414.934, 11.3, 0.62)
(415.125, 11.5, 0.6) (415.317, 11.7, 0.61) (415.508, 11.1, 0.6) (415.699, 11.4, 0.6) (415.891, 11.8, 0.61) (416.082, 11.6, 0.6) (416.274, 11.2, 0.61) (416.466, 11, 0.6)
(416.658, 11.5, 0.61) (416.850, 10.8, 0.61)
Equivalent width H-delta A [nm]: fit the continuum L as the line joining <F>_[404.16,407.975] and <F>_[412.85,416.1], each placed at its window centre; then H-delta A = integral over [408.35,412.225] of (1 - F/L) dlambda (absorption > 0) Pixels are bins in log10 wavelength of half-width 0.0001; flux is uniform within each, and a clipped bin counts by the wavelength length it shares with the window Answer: 0.55 nm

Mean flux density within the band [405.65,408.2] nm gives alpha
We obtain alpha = 11.8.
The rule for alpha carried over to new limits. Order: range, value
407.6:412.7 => 10.4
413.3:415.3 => 11.7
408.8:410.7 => 9.04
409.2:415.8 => 10.8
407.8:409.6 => 11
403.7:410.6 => 11.1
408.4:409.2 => 11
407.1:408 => 11.7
